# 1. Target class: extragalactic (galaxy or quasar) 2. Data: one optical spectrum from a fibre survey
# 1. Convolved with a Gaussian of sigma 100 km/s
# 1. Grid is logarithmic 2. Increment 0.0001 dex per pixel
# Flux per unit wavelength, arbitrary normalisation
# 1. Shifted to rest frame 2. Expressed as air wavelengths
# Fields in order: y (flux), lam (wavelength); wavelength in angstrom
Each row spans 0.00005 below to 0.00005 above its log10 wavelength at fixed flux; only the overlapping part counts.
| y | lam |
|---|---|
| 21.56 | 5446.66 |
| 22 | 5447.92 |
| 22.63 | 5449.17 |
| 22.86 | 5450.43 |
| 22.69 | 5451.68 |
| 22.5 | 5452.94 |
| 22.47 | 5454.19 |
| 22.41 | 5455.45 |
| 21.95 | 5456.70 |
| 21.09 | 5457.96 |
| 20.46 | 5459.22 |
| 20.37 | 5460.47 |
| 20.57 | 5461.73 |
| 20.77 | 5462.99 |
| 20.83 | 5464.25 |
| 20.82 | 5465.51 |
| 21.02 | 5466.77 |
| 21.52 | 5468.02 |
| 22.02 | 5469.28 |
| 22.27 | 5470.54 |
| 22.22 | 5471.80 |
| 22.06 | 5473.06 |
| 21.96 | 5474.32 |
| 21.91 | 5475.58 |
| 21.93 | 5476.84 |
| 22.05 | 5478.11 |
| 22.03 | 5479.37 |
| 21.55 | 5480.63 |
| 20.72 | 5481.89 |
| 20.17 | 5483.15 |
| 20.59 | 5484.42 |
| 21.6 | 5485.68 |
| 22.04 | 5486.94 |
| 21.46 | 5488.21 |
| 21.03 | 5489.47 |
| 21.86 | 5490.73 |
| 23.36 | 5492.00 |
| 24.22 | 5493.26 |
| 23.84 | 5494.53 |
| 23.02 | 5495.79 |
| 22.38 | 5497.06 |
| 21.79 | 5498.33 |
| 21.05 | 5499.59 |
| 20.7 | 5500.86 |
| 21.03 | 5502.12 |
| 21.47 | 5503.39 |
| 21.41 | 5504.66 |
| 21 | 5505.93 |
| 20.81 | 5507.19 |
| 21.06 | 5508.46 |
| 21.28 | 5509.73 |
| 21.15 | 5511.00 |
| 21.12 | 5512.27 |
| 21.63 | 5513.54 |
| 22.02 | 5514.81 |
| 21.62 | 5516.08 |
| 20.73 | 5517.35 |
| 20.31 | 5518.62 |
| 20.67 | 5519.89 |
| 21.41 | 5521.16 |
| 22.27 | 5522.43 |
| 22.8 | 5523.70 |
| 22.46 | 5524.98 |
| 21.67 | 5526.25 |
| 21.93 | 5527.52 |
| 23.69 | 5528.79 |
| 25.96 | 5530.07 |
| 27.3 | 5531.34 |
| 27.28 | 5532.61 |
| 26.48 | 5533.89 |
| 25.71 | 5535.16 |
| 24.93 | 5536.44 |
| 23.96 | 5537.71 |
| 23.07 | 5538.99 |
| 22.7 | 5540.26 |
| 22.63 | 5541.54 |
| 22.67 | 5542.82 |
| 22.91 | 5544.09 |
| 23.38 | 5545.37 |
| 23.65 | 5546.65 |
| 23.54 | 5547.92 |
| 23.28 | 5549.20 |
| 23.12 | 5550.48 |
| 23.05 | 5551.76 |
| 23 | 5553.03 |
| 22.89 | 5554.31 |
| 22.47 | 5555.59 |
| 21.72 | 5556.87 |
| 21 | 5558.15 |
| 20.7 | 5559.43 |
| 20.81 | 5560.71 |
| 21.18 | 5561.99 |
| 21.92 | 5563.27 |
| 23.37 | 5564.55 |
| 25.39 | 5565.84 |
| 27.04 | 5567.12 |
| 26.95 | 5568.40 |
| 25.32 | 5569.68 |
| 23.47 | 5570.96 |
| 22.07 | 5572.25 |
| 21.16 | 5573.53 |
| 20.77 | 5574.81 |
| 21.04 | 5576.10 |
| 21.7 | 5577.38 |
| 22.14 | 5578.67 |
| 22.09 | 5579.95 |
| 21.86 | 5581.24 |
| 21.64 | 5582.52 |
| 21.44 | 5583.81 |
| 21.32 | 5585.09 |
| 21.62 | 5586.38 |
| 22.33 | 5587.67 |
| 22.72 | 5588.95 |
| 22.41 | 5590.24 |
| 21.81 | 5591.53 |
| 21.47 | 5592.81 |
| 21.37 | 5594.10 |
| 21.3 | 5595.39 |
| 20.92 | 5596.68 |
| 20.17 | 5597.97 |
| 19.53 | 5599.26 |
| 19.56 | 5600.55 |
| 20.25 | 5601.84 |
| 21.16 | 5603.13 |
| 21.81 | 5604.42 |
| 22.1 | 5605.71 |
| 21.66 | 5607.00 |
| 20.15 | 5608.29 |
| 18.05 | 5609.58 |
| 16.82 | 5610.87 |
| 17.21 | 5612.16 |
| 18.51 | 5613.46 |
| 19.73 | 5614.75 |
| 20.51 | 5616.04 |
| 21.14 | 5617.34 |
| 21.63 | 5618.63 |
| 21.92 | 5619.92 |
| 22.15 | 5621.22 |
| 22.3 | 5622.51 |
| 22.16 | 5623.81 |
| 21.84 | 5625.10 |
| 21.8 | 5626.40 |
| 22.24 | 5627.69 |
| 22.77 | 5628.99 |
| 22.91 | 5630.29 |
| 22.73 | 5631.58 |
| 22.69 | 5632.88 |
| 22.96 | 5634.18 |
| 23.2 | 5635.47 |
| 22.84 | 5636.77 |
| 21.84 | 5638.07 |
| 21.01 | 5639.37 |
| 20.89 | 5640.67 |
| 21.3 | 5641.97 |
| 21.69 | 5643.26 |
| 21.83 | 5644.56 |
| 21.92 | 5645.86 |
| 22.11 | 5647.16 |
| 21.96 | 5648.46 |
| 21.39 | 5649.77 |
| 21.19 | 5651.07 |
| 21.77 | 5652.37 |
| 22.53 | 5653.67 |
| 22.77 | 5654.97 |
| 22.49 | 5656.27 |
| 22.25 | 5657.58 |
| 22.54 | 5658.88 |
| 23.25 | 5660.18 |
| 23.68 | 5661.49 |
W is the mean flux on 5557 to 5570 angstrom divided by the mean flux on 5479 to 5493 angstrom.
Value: 1.08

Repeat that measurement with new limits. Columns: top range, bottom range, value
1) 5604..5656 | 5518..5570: 0.92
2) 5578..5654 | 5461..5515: 0.99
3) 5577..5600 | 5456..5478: 1.01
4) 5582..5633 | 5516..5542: 0.90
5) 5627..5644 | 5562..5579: 0.96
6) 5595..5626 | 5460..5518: 0.95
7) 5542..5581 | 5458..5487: 1.07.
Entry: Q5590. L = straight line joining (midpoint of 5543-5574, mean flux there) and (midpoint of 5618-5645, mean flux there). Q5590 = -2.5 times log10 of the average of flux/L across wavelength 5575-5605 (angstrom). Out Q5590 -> 0.06 mag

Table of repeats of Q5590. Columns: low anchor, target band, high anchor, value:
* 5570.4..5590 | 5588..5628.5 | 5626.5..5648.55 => 0.06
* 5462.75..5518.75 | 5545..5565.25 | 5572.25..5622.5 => -0.06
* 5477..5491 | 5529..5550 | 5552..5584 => -0.10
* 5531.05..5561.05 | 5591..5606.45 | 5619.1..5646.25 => 0.08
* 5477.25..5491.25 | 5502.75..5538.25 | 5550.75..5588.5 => -0.04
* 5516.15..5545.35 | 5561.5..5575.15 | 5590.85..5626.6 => -0.07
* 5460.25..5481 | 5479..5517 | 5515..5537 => 0.04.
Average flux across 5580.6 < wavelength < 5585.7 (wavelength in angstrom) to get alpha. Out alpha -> 21.6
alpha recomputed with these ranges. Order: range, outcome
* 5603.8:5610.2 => 20.8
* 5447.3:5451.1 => 22.5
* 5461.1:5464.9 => 20.7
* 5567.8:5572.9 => 24.4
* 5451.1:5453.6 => 22.6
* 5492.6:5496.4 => 23.7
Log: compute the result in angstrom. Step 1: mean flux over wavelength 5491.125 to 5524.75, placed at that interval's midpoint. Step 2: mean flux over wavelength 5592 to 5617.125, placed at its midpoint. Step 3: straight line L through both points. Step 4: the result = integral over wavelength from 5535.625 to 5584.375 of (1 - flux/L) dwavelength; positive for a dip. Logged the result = -4.5 angstrom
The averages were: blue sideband 21.7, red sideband 20.1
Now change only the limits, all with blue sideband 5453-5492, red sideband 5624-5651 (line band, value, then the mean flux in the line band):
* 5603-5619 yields 1.5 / 20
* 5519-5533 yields -1.0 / 23.3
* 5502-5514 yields 0.2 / 21.2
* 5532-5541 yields -1.3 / 24.8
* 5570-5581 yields 0.0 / 21.9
